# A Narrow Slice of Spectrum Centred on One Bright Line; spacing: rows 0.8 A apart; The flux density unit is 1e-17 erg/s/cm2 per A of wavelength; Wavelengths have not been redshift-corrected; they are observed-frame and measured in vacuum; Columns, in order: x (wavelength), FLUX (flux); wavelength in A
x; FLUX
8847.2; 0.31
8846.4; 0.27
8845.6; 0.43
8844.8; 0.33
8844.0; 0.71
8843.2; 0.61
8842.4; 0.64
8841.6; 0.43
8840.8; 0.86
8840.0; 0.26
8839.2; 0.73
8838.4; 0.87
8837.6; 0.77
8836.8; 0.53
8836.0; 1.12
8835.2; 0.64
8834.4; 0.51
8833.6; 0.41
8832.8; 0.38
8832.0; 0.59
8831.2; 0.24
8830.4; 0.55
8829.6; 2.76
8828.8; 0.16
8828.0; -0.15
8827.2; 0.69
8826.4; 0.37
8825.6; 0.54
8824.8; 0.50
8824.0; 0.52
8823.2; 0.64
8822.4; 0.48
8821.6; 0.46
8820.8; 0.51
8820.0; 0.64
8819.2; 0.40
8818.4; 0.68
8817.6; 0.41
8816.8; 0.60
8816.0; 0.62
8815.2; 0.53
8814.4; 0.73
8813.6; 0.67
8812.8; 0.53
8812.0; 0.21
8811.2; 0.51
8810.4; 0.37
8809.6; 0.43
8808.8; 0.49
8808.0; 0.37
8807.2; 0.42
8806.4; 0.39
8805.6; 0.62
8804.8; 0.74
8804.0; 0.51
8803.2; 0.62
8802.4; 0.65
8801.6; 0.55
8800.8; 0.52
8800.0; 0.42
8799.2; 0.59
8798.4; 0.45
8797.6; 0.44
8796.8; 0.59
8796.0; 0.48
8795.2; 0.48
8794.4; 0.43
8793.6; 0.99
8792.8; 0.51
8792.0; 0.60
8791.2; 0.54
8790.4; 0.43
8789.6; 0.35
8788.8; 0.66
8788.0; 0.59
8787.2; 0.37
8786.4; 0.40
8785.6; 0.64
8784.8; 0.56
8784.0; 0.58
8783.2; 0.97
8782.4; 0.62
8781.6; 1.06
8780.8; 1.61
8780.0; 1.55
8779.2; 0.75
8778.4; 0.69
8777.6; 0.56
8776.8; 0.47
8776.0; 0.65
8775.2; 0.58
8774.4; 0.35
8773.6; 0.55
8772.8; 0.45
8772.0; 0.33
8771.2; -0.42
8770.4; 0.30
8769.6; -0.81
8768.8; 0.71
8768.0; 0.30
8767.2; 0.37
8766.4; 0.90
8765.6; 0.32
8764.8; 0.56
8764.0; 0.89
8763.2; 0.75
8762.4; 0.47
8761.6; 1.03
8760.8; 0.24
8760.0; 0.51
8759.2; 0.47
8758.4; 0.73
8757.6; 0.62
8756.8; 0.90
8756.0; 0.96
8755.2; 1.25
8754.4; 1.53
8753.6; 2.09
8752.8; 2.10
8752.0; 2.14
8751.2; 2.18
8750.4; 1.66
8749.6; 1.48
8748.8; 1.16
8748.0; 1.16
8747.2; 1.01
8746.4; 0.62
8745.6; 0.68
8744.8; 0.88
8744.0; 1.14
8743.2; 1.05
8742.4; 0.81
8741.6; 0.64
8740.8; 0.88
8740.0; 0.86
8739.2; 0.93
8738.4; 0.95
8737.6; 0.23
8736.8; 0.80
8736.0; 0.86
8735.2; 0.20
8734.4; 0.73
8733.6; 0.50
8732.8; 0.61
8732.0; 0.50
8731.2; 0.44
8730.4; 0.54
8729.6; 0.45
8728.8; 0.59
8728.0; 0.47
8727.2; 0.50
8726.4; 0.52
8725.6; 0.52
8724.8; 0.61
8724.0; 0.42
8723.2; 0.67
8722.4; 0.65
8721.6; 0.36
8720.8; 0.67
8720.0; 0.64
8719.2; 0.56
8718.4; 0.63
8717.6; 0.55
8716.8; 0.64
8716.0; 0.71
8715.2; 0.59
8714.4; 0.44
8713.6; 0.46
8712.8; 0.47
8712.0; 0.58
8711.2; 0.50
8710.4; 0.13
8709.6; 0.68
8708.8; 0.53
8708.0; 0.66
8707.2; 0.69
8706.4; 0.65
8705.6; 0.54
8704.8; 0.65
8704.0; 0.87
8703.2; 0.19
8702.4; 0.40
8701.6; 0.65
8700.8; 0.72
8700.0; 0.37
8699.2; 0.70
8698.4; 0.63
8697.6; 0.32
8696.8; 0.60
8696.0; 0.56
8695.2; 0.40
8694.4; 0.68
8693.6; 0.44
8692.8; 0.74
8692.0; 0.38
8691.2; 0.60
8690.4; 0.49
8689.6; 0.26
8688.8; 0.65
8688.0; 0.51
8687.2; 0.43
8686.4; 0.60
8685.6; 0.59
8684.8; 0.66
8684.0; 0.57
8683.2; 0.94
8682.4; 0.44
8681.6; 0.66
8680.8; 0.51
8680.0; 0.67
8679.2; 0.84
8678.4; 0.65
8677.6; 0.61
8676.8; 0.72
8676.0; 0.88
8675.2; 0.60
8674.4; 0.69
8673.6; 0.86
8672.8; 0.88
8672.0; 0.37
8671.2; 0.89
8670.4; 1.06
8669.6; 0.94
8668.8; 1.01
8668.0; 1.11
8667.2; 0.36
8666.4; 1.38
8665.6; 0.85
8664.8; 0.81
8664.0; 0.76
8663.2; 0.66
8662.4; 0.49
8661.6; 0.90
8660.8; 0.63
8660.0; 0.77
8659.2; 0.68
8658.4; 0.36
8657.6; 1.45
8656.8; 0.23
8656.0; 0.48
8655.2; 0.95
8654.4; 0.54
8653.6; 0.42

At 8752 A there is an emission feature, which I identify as [O III] 5007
